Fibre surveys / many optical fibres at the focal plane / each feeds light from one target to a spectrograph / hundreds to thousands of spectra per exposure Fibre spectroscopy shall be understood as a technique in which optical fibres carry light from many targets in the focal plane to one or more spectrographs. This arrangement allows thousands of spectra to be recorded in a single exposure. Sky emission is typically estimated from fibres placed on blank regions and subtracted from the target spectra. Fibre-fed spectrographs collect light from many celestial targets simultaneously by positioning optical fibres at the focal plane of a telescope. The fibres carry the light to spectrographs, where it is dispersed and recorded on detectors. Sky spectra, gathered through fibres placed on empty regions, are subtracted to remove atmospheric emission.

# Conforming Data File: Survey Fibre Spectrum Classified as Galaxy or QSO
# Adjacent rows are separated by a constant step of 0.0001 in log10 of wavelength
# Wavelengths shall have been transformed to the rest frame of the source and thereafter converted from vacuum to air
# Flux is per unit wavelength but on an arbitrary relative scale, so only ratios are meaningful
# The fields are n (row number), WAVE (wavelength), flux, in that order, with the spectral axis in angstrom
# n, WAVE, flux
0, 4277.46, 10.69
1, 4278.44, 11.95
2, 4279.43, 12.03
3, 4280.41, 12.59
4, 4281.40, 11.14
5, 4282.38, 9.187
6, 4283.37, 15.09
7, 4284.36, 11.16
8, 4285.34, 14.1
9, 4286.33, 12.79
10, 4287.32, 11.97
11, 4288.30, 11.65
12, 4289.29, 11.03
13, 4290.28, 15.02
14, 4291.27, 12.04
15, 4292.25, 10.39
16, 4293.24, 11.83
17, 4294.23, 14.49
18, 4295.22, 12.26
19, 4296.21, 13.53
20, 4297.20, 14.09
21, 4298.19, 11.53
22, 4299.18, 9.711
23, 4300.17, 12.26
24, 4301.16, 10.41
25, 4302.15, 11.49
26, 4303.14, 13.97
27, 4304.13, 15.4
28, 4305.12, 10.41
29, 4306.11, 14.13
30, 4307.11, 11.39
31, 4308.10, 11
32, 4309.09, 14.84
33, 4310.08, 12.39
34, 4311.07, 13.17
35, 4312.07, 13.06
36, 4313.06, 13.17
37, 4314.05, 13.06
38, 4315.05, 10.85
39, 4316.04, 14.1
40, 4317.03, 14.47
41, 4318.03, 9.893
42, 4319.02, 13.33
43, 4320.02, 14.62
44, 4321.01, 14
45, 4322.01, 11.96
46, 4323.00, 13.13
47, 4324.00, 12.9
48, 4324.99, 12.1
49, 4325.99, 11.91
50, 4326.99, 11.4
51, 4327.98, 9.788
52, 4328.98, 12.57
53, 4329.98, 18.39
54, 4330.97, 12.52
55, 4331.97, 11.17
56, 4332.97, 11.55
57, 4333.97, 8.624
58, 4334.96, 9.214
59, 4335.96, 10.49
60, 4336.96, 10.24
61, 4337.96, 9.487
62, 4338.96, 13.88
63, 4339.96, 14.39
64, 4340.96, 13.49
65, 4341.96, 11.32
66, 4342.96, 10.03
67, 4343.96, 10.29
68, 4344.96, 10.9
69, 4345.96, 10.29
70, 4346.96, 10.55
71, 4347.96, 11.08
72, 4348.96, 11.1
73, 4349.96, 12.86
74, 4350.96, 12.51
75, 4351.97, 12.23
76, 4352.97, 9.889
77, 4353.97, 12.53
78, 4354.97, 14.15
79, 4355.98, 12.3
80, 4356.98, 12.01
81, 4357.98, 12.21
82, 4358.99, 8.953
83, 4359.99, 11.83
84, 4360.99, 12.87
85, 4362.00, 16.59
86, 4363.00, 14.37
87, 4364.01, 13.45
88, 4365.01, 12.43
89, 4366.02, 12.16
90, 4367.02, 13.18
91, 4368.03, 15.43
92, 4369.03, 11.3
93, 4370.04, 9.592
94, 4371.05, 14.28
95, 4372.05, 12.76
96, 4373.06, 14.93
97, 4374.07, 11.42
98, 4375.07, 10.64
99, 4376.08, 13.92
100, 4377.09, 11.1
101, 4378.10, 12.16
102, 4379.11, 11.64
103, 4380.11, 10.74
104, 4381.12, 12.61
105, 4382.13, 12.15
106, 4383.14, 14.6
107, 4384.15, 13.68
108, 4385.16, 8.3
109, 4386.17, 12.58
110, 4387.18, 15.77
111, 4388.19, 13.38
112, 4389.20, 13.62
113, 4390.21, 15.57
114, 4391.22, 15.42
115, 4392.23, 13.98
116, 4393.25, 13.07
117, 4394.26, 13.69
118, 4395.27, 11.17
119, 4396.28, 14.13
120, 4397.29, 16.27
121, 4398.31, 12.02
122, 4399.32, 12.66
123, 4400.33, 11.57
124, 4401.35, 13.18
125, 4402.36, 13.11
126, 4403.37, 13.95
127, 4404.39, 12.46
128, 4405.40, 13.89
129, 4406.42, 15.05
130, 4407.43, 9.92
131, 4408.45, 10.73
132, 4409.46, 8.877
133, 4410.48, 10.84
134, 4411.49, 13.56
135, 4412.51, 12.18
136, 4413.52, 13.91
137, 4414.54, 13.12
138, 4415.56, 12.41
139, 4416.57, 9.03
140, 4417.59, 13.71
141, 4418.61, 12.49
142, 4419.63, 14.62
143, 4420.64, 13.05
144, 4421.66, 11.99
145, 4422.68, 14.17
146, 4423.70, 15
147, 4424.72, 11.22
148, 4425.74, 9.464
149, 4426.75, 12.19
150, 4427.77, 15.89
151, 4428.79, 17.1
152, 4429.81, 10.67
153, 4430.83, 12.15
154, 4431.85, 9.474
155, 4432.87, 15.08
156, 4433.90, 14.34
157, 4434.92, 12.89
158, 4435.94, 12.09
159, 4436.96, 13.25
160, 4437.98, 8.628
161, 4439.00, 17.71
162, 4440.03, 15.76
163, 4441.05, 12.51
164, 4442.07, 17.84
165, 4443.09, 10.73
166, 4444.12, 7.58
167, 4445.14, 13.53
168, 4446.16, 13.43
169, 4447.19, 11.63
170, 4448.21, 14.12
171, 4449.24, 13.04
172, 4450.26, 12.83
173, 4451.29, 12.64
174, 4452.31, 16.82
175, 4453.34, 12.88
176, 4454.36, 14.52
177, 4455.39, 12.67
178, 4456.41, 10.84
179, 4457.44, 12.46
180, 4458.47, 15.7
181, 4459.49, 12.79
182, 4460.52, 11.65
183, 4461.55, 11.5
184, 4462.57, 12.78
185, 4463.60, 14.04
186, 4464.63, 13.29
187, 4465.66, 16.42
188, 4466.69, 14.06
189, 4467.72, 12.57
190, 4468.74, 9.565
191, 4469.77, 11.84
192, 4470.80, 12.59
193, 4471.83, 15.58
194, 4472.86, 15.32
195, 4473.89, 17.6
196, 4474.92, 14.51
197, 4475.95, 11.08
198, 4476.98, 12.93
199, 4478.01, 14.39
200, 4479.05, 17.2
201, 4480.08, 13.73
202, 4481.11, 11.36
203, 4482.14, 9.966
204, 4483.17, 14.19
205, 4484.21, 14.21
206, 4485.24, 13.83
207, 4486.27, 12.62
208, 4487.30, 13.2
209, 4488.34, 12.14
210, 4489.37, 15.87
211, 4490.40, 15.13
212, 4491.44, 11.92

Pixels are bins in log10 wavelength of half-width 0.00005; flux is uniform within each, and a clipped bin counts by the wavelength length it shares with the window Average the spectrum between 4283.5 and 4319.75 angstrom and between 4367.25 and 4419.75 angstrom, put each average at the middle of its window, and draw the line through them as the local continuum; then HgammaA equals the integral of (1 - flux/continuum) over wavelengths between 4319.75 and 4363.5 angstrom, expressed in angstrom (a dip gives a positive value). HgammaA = 2.2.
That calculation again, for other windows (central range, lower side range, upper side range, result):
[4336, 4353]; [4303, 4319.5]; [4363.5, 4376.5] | 1.7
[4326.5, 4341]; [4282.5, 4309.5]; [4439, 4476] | 1.0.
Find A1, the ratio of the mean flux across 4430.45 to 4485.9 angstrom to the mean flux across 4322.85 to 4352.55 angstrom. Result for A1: 1.1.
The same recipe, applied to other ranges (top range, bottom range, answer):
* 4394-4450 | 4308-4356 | 1.06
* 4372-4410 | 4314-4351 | 1.07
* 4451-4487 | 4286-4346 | 1.10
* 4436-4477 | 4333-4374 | 1.11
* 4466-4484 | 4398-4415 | 1.09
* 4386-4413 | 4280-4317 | 1.05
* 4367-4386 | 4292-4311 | 0.99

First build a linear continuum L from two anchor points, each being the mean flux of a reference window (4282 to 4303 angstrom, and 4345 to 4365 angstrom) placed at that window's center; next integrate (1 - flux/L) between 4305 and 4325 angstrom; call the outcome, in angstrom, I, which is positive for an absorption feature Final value -1.0 angstrom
